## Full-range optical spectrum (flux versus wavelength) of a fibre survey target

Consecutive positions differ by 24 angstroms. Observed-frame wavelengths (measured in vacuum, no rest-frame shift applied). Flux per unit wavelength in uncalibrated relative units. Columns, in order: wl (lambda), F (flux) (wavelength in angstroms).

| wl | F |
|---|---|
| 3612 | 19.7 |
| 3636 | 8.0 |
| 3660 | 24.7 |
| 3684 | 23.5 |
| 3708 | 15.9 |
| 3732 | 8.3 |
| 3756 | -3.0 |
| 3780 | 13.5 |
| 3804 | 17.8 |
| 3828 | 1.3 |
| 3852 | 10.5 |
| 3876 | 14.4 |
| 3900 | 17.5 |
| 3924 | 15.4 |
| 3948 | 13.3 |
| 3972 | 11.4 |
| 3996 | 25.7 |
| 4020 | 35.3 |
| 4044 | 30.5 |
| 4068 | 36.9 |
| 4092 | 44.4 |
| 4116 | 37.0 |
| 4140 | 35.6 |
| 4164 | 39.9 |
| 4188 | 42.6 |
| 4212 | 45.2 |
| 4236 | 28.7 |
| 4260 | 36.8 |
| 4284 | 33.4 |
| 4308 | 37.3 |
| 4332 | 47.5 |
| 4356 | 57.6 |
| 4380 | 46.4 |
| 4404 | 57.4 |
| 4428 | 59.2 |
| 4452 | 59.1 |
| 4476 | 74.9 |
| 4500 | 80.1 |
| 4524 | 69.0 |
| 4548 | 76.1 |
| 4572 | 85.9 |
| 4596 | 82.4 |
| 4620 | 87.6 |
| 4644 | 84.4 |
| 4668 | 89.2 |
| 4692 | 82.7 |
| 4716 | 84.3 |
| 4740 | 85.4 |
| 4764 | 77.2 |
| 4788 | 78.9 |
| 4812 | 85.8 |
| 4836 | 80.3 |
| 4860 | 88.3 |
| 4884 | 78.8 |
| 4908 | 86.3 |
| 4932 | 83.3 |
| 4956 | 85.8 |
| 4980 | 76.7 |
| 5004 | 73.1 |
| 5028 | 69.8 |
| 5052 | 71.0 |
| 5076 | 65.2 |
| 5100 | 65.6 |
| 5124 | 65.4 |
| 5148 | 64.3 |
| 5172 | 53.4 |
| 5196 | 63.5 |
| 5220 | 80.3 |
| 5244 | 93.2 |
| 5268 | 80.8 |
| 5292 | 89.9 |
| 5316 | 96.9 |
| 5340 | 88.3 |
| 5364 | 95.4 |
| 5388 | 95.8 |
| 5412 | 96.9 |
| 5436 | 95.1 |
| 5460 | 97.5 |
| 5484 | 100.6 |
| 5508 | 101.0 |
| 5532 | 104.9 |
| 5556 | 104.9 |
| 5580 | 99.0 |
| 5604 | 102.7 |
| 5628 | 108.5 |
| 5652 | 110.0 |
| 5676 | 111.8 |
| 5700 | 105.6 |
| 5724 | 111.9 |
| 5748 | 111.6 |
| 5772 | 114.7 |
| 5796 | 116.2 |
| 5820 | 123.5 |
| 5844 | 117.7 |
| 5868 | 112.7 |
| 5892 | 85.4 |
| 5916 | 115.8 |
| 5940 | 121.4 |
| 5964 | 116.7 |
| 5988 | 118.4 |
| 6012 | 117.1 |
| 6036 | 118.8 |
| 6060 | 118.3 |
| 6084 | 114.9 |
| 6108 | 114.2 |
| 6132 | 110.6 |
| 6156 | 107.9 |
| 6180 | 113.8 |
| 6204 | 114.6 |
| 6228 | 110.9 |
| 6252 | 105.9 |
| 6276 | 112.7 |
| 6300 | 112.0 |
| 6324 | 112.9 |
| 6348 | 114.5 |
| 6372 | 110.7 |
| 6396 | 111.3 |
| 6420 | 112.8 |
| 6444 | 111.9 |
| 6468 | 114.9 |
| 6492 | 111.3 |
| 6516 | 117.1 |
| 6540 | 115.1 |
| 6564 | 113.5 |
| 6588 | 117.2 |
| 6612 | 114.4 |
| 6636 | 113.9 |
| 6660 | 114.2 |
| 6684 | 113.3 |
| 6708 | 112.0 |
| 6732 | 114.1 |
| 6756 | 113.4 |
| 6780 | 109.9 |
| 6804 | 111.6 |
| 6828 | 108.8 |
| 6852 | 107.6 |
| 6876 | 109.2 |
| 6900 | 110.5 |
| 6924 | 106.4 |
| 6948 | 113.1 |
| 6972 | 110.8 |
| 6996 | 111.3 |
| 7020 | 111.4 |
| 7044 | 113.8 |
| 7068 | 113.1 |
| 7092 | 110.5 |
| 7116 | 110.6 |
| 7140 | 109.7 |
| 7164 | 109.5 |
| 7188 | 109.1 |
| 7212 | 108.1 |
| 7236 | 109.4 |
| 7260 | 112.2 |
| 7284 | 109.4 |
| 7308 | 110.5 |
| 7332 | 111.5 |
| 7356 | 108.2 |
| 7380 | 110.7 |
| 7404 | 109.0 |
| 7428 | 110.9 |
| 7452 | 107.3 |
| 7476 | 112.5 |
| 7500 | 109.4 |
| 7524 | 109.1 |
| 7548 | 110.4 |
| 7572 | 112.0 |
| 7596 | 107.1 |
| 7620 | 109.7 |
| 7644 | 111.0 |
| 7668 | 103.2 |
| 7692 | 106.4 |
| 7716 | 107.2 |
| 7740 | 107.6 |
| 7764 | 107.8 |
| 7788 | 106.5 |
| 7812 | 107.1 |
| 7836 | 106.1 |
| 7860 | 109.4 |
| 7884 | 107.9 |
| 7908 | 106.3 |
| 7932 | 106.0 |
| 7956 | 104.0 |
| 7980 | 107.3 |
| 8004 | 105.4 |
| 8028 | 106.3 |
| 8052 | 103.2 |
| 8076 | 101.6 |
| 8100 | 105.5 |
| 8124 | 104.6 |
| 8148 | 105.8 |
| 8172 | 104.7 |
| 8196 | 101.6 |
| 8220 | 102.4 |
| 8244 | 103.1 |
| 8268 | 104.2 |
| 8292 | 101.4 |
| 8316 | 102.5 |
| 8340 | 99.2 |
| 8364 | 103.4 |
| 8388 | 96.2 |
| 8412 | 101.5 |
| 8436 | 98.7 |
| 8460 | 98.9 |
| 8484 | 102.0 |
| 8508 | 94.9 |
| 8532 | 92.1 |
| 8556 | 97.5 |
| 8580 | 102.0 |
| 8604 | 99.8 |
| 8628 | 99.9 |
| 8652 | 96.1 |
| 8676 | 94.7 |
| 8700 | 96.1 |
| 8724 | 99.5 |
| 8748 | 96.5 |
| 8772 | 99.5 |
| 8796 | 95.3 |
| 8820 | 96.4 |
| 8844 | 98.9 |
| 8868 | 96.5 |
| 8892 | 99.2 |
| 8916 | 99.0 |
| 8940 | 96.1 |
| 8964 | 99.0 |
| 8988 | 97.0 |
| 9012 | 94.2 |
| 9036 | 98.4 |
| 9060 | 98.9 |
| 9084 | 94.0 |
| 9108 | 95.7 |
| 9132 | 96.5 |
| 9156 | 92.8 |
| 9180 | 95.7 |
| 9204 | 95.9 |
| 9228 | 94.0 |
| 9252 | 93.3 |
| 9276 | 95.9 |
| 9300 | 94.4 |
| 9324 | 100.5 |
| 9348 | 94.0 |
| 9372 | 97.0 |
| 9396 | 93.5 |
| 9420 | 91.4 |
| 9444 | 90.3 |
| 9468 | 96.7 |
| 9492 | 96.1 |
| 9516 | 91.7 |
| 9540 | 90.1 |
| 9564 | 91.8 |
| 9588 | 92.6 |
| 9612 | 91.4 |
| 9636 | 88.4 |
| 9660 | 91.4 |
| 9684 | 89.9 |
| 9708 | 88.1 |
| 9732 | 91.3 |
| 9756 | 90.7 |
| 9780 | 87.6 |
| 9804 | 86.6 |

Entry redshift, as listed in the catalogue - 0.00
